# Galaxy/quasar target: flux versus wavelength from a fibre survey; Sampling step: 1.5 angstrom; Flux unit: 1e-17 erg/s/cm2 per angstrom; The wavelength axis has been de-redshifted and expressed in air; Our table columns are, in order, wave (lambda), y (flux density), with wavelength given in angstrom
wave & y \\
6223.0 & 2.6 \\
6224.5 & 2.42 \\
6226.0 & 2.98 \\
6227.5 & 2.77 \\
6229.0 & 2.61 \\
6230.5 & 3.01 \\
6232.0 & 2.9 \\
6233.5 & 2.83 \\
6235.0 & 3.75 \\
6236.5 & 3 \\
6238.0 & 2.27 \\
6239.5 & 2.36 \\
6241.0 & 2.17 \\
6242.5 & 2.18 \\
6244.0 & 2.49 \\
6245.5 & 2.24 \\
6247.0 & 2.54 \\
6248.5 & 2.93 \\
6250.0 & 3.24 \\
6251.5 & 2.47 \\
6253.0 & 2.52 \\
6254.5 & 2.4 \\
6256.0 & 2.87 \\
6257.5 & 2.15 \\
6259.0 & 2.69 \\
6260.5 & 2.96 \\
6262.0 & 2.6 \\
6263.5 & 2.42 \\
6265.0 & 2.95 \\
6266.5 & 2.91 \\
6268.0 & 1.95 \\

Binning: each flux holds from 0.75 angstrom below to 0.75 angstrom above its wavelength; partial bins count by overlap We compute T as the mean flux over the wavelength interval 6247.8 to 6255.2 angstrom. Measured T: 2.71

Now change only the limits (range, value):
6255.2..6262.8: 2.65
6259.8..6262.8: 2.77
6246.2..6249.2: 2.72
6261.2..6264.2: 2.52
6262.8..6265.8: 2.69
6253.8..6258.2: 2.48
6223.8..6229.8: 2.7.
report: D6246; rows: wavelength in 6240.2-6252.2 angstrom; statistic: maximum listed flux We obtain 3.24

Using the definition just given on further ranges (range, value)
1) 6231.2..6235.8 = 3.75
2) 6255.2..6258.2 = 2.87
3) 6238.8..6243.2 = 2.36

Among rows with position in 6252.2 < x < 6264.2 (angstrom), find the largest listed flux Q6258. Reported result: 2.96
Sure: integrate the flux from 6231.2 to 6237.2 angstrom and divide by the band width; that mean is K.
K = 3.12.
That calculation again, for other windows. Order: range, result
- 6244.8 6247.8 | 2.4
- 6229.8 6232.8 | 2.95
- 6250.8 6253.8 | 2.49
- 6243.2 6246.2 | 2.36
